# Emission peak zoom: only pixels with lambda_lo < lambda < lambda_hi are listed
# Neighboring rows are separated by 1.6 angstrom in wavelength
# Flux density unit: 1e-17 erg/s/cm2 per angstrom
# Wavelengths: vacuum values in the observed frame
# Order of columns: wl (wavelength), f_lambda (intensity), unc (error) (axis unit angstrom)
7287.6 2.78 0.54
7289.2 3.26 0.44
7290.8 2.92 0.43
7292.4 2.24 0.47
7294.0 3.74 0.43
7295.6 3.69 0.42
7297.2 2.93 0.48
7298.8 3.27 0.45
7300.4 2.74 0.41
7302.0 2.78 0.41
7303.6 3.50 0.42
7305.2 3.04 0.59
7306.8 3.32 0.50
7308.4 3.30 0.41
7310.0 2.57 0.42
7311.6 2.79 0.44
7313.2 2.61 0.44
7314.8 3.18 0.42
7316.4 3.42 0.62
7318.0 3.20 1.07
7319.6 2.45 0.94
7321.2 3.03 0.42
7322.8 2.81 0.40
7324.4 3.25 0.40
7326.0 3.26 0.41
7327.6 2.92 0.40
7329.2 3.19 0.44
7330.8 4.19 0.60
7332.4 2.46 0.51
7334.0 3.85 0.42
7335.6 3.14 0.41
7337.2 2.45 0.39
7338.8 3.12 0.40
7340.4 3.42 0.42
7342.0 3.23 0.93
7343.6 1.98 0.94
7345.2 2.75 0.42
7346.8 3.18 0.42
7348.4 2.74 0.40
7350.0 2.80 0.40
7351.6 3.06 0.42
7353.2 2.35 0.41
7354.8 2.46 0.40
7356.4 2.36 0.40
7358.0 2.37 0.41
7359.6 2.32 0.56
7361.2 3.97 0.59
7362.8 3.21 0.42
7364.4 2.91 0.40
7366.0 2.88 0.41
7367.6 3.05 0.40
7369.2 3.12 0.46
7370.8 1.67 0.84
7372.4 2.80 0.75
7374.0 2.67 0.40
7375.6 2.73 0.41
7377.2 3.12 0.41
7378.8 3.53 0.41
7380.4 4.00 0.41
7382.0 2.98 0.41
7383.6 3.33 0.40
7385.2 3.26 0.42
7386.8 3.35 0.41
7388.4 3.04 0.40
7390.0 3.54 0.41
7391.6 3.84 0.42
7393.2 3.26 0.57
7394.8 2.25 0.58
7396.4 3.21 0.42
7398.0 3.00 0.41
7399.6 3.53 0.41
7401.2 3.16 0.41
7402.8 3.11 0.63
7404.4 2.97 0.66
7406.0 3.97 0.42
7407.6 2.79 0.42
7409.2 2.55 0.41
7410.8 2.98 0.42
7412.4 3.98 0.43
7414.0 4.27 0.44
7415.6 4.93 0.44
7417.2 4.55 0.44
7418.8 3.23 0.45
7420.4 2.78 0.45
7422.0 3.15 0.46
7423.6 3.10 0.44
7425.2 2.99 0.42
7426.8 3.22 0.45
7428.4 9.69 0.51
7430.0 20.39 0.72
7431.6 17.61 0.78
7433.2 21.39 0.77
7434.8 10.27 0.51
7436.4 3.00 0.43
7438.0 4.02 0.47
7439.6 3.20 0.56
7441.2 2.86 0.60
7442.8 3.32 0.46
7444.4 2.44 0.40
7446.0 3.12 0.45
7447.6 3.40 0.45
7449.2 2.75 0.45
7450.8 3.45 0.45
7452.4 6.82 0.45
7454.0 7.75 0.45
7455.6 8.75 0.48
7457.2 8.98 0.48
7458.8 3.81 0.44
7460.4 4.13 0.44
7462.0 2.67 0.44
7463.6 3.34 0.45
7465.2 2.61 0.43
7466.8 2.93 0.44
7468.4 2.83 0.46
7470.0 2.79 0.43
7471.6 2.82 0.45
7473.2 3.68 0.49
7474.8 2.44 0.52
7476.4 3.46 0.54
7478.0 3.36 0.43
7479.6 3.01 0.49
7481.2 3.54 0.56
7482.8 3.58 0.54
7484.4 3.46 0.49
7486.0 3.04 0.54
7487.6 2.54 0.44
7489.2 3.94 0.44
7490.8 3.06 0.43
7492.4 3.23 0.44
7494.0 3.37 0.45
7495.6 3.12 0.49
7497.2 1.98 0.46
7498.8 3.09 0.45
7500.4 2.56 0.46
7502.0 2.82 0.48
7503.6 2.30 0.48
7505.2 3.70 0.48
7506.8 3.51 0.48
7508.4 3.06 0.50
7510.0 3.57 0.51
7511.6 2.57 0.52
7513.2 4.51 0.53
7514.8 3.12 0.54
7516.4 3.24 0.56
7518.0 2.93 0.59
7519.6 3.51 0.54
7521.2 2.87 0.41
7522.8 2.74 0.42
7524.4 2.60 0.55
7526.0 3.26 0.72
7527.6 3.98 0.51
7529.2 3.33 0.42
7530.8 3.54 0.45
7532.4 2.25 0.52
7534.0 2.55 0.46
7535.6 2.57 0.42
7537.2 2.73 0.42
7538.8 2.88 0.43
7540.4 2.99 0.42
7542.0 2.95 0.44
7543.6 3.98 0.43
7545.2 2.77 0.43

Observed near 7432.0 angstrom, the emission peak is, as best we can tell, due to H-alpha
